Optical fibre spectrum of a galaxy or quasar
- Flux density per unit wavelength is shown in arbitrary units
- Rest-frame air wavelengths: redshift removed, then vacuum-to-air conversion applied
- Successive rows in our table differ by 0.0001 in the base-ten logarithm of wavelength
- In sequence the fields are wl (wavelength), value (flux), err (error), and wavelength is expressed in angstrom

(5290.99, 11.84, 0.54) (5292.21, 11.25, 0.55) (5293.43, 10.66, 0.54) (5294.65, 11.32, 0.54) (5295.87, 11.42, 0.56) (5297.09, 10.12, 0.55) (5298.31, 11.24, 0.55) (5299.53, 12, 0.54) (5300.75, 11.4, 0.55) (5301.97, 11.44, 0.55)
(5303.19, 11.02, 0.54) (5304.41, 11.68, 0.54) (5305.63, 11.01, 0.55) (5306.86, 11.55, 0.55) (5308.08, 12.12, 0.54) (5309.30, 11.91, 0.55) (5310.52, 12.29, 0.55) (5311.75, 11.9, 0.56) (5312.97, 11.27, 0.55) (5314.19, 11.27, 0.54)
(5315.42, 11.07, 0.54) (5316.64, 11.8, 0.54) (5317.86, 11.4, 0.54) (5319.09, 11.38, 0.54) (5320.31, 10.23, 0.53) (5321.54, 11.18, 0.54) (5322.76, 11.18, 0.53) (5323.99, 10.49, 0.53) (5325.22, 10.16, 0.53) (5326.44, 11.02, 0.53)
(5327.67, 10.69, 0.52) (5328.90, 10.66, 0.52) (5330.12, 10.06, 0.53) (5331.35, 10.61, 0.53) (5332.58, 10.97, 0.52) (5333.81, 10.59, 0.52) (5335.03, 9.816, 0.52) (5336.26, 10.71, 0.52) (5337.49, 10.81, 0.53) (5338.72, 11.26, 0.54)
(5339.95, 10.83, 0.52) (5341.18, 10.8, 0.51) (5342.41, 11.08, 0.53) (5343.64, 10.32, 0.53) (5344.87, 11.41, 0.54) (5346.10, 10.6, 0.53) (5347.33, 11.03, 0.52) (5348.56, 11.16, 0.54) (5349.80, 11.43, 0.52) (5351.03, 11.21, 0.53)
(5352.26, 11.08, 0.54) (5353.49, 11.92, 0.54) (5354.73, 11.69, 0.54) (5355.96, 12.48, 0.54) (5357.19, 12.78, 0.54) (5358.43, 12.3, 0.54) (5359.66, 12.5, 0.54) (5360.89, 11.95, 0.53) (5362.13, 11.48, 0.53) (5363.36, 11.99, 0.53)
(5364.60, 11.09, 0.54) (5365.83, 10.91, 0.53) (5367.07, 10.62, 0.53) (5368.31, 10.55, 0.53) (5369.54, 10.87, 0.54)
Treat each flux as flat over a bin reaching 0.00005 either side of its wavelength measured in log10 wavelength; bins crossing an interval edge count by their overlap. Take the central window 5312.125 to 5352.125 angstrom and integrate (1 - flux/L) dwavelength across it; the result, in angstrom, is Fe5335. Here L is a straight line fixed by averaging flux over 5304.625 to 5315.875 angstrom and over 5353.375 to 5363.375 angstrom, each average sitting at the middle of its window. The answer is 3.2 angstrom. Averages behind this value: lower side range 11.6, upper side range 12.1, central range 10.9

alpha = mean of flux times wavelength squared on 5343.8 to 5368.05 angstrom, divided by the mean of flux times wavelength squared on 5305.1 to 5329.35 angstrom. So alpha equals 1.0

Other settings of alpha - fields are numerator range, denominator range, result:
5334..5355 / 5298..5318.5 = 0.96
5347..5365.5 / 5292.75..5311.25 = 1.05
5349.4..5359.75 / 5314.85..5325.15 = 1.09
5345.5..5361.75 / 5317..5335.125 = 1.10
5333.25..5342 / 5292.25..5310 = 0.96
